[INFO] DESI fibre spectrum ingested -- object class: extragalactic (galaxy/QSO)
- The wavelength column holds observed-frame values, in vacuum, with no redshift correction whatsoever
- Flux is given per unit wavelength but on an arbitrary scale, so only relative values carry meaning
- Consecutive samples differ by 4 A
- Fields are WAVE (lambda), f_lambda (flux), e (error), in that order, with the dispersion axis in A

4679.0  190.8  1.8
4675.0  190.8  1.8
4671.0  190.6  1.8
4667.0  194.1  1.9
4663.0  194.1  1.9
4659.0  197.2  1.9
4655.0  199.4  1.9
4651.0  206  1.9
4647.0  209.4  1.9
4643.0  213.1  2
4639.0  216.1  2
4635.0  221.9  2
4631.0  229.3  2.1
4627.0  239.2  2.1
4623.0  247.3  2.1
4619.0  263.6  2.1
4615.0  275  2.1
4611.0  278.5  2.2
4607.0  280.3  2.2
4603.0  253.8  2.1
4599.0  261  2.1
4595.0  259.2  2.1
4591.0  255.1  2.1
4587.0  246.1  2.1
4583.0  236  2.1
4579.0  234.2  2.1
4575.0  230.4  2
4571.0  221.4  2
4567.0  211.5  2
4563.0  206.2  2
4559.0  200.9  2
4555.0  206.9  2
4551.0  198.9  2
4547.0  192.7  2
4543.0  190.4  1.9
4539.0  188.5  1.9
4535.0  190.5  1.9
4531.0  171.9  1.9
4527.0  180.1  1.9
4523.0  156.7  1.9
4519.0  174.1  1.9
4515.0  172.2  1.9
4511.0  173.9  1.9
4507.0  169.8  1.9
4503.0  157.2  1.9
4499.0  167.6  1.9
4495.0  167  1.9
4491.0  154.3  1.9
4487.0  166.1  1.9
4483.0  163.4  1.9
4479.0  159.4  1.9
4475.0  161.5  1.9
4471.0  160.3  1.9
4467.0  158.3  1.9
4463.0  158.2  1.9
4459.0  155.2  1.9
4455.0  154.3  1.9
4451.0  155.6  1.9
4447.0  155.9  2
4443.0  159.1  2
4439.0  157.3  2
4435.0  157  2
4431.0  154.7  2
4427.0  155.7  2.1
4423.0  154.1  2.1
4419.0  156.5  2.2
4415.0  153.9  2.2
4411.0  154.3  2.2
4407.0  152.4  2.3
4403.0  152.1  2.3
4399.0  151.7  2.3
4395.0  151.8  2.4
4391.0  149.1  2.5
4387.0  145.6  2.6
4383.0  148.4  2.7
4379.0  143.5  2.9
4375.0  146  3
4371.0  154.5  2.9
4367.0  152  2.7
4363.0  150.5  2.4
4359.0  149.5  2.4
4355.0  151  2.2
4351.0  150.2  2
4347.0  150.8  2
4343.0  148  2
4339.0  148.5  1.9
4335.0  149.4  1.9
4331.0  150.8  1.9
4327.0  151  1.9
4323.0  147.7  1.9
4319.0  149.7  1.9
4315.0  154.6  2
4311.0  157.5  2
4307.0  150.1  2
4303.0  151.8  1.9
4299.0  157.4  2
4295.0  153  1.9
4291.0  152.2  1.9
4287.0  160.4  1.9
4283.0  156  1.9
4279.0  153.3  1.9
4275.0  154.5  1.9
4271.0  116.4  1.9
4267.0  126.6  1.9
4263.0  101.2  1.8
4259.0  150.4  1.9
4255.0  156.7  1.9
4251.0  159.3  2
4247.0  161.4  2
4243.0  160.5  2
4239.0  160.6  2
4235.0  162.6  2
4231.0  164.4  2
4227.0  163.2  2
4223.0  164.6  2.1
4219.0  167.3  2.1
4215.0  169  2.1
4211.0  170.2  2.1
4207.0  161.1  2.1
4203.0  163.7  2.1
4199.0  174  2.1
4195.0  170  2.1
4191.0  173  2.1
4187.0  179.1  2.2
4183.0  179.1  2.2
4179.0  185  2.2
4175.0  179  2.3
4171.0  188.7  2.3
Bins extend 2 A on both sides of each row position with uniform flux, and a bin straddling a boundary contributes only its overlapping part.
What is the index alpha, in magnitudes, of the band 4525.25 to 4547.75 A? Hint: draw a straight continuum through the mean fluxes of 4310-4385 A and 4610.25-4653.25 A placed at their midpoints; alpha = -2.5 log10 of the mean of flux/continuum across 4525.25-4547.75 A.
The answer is 0.12 mag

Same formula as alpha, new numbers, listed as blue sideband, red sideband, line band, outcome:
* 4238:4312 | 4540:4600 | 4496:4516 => 0.22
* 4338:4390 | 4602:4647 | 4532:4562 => 0.11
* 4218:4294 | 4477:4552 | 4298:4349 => 0.04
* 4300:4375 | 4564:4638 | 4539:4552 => 0.17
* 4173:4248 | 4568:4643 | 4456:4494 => 0.35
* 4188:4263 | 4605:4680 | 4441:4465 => 0.24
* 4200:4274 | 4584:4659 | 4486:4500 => 0.28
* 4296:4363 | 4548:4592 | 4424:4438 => 0.16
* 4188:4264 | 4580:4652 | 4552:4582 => 0.09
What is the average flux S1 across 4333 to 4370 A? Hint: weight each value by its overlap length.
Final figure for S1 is 150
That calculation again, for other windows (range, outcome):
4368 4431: 151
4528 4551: 188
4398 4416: 153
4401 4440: 155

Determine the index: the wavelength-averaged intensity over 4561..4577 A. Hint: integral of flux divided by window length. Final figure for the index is 217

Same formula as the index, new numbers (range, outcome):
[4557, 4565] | 204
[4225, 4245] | 162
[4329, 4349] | 150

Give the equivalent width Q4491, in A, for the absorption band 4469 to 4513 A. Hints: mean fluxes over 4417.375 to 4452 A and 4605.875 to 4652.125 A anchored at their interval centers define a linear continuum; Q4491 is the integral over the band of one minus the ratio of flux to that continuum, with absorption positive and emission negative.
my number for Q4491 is 4.1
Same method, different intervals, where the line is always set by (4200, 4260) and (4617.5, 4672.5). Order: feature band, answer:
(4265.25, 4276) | 2.4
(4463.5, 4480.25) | 2.9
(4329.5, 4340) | 1.6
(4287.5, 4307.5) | 2.1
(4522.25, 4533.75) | 1.6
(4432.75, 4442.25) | 1.6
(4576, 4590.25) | -2.2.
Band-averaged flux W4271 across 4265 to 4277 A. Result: 132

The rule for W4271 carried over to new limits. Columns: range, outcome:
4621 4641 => 231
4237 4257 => 160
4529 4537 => 181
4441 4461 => 156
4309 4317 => 156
